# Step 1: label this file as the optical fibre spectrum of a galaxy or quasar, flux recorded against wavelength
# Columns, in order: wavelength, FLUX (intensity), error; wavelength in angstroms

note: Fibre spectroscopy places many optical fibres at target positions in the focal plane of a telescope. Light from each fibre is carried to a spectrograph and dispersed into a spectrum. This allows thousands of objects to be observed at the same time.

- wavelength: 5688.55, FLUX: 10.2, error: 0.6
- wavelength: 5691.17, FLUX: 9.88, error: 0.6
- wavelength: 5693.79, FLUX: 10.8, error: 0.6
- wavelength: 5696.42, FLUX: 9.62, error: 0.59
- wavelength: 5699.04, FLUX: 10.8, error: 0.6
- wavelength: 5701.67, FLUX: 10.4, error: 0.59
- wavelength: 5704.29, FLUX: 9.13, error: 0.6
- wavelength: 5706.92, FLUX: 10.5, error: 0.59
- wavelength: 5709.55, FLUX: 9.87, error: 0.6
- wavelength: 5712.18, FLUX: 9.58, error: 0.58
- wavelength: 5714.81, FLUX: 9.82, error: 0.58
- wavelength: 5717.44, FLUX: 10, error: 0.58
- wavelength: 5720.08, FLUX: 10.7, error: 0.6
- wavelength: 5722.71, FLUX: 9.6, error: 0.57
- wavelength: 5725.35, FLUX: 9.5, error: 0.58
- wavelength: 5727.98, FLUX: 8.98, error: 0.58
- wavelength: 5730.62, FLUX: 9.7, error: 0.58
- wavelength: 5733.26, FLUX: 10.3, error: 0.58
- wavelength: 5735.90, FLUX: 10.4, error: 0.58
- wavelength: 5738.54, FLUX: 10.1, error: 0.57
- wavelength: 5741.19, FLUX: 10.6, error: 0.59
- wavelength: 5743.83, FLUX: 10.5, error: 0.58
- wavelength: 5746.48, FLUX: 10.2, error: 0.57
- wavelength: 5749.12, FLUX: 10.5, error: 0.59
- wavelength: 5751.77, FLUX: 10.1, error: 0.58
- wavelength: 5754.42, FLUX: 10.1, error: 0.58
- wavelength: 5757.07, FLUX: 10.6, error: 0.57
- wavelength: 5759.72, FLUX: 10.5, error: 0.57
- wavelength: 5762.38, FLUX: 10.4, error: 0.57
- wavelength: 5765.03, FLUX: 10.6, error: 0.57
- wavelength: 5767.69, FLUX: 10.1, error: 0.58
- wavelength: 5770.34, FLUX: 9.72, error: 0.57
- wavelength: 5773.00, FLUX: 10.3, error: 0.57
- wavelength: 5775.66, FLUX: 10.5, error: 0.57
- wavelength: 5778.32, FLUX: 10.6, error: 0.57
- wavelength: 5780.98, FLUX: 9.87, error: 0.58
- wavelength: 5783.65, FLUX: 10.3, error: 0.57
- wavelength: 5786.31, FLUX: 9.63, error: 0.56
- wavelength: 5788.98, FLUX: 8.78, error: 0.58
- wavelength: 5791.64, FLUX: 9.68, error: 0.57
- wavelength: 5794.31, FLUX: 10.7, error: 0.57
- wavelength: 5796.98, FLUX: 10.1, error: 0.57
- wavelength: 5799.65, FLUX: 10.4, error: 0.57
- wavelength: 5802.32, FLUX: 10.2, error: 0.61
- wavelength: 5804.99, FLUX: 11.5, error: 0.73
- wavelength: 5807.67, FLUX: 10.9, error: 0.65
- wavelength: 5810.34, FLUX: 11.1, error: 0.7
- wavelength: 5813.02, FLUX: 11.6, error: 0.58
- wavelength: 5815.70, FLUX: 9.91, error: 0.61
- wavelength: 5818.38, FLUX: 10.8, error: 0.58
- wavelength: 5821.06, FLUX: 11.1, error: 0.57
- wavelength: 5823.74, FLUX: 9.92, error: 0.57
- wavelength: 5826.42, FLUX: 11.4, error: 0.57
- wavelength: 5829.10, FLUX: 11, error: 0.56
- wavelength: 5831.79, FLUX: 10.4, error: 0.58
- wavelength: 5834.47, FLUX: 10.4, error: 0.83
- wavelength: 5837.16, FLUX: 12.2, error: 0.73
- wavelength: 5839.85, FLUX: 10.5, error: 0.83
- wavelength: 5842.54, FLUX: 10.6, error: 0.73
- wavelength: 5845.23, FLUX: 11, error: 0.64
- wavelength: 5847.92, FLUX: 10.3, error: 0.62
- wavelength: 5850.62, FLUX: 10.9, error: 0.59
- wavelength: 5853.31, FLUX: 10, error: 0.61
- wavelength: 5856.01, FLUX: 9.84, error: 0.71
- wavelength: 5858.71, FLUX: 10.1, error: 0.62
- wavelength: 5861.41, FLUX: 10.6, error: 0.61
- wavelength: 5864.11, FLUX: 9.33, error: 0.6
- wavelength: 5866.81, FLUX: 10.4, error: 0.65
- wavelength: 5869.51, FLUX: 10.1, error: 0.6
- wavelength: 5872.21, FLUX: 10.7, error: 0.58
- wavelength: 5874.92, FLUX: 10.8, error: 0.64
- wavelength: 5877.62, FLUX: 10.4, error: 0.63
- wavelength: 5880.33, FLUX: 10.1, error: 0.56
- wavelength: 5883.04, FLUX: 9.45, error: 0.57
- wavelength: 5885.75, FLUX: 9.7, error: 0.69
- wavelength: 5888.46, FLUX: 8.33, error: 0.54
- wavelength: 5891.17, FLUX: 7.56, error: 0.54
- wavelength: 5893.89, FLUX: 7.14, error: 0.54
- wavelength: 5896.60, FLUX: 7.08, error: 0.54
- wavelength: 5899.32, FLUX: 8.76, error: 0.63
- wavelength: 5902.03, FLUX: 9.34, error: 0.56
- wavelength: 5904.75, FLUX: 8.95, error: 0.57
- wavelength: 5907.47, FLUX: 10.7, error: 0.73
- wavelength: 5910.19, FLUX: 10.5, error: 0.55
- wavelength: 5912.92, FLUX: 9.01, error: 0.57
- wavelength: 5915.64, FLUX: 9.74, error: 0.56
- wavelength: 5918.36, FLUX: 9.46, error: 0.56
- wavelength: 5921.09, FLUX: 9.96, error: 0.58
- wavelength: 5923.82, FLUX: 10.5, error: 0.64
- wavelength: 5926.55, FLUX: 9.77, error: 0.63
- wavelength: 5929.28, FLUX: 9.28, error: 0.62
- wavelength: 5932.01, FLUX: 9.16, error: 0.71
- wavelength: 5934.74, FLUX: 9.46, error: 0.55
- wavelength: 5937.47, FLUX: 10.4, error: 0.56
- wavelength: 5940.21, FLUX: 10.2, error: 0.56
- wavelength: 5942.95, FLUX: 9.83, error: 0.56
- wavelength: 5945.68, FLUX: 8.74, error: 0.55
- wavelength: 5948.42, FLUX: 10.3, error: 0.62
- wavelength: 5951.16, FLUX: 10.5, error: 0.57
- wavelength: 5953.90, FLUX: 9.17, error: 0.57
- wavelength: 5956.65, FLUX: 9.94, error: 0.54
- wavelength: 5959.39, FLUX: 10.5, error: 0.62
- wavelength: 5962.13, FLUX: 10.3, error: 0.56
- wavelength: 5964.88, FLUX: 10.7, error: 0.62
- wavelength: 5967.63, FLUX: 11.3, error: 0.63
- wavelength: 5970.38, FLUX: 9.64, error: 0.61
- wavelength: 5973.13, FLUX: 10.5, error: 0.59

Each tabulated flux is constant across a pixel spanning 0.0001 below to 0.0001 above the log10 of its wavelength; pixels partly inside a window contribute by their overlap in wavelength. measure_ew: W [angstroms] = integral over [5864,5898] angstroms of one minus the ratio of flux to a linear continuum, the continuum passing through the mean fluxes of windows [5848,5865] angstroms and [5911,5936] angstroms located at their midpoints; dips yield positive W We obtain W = 2.2 angstroms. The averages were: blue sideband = 10.2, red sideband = 9.61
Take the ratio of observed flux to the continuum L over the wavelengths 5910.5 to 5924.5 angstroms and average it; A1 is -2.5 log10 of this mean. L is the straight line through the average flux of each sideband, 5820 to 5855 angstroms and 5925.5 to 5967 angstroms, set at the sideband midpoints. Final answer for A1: 0.04 mag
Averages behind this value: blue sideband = 10.7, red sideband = 9.91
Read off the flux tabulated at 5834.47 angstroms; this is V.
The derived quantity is 10.4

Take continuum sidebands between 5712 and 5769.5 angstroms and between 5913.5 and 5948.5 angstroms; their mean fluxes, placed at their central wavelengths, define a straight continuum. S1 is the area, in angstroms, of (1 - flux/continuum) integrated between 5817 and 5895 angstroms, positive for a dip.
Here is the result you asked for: -2.3 angstroms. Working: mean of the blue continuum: 10.1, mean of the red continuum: 9.72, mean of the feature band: 10.2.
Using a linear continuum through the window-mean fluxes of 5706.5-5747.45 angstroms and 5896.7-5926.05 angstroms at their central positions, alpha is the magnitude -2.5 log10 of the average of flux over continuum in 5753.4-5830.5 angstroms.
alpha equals -0.06 mag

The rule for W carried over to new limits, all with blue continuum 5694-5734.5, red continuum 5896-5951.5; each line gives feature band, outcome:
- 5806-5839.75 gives -3.9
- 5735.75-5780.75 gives -2.1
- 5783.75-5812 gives -1.5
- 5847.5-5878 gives -1.8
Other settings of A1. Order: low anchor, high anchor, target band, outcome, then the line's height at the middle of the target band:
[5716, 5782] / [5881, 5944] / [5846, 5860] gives -0.07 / 9.64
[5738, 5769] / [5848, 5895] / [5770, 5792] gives 0.03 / 10.2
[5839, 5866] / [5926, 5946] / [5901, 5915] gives 0.02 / 9.87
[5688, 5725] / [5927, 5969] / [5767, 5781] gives -0.02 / 10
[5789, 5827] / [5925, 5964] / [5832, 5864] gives -0.02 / 10.4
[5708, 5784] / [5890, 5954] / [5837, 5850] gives -0.11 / 9.73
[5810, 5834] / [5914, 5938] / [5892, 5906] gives 0.21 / 9.99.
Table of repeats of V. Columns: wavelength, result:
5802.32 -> 10.2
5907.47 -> 10.7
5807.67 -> 10.9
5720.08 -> 10.7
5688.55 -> 10.2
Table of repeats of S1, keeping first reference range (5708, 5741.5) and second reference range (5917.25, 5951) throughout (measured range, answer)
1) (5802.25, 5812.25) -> -1.2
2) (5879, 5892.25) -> 1.0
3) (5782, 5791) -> 0.3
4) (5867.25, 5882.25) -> -0.9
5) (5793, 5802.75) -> -0.5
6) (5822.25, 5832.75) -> -0.9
